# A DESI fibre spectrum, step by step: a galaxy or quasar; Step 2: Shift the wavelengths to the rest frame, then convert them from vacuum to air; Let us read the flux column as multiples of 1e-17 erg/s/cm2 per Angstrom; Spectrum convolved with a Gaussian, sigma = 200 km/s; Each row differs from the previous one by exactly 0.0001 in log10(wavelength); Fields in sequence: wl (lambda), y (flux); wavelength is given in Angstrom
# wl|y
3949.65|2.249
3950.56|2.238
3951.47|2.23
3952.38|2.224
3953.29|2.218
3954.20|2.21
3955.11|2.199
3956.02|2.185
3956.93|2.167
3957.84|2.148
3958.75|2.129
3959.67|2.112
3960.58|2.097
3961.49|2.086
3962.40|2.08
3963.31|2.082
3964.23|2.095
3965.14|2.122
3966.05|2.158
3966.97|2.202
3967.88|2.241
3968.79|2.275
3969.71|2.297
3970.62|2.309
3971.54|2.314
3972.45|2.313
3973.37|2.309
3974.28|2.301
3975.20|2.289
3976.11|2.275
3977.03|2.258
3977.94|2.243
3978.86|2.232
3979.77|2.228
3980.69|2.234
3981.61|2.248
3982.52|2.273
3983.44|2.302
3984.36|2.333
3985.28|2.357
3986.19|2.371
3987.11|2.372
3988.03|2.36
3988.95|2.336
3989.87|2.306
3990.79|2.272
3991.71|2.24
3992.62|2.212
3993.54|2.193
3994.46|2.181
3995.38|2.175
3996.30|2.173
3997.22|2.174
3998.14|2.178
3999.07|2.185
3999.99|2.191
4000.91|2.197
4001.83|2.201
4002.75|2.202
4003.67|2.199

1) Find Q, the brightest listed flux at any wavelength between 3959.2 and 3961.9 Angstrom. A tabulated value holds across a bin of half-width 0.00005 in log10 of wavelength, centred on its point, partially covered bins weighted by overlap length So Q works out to 2.112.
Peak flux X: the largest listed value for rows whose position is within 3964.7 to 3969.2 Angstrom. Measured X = 2.275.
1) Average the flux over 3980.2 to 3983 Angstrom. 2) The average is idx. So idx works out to 2.25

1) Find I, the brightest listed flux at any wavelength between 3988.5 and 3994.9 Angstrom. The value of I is 2.336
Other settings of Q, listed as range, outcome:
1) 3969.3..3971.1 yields 2.309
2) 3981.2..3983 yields 2.273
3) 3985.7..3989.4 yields 2.372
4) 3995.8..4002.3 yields 2.201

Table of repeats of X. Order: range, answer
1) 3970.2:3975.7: 2.314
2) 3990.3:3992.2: 2.272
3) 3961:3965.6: 2.122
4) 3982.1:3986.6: 2.371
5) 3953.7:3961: 2.21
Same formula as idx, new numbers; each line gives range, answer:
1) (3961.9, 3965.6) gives 2.1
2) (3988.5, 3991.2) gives 2.3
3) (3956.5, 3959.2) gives 2.15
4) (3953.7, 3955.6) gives 2.21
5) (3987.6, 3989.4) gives 2.35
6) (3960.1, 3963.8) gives 2.09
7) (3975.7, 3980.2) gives 2.25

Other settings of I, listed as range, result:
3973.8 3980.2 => 2.301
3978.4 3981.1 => 2.234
